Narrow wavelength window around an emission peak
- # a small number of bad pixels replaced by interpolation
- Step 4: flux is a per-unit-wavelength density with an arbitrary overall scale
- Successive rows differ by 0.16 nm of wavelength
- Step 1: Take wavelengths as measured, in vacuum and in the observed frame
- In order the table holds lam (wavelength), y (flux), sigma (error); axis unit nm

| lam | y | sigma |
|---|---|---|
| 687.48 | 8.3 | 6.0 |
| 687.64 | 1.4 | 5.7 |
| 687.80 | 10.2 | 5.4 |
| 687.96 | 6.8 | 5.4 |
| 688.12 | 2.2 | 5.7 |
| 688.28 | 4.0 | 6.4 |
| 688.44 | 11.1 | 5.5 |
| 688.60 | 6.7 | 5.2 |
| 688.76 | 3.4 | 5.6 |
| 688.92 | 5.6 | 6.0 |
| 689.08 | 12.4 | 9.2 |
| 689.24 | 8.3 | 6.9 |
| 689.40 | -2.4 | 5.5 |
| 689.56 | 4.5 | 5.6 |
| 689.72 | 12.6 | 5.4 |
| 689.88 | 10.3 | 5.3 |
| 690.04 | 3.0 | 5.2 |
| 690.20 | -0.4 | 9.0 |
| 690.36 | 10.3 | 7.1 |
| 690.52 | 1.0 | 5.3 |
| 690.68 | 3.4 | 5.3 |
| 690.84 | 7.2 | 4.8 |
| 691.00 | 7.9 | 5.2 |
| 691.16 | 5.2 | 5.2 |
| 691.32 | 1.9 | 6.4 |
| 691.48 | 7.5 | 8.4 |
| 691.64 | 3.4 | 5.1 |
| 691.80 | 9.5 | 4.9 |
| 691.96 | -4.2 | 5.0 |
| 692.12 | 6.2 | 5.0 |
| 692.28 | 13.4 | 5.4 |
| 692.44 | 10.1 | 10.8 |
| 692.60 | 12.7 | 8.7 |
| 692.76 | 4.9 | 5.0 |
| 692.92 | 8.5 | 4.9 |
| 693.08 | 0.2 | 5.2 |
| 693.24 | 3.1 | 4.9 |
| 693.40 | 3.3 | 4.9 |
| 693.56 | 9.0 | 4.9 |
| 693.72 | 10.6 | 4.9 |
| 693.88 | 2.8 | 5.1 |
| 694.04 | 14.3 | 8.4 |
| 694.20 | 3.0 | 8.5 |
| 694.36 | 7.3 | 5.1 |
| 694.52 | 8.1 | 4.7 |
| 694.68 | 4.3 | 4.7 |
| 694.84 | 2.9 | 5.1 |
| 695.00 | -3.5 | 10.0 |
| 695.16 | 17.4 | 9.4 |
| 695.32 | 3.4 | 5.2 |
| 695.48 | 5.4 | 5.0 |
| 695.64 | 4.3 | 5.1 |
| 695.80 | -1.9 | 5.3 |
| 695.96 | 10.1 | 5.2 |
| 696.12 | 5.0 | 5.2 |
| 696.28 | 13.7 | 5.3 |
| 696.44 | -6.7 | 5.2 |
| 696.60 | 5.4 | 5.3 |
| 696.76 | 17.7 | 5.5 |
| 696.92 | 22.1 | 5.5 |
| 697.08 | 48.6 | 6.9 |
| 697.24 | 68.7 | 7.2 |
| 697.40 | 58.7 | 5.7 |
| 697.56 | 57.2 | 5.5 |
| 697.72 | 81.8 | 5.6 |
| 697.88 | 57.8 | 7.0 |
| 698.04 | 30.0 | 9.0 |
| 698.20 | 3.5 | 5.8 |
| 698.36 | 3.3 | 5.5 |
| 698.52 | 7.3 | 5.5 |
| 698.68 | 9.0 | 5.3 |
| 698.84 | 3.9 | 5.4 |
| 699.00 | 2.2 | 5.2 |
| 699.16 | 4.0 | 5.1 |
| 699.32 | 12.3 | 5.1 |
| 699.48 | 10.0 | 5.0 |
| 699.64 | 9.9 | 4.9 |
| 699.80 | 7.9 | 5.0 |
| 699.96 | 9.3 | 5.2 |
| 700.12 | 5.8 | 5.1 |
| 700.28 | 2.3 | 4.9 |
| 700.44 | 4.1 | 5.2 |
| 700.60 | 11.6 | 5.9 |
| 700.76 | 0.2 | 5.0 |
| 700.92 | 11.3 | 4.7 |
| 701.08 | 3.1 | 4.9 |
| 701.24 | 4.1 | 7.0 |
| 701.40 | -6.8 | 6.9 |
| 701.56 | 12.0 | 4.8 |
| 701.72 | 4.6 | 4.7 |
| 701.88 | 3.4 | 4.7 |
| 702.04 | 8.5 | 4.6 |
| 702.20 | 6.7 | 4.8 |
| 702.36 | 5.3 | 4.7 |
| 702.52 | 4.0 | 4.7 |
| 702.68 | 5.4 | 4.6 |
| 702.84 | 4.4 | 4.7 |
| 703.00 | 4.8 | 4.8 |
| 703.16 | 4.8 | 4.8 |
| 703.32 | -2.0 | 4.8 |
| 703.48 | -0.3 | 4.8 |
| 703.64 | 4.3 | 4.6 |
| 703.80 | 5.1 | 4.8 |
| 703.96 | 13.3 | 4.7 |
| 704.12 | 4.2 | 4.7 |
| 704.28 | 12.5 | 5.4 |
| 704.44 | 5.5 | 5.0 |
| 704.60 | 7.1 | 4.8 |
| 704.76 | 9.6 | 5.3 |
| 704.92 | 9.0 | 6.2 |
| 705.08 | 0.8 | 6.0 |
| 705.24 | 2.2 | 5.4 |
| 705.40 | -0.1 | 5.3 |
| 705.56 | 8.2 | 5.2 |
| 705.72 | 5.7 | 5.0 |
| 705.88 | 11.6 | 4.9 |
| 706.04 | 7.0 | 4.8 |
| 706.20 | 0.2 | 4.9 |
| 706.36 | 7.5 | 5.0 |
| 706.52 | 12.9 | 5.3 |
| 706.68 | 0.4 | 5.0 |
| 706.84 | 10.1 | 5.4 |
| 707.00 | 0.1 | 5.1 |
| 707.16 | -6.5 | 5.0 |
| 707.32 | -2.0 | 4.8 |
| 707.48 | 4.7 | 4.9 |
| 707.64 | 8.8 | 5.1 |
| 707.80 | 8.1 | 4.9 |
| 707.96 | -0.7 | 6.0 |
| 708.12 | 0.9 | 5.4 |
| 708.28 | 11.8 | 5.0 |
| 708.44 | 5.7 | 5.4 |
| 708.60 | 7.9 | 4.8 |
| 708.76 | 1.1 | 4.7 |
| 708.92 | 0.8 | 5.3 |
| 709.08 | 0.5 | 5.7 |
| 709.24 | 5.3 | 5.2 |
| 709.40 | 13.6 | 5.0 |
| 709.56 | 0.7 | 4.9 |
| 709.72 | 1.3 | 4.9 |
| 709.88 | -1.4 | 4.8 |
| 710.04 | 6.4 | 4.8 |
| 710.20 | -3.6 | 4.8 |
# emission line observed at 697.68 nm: [O II]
